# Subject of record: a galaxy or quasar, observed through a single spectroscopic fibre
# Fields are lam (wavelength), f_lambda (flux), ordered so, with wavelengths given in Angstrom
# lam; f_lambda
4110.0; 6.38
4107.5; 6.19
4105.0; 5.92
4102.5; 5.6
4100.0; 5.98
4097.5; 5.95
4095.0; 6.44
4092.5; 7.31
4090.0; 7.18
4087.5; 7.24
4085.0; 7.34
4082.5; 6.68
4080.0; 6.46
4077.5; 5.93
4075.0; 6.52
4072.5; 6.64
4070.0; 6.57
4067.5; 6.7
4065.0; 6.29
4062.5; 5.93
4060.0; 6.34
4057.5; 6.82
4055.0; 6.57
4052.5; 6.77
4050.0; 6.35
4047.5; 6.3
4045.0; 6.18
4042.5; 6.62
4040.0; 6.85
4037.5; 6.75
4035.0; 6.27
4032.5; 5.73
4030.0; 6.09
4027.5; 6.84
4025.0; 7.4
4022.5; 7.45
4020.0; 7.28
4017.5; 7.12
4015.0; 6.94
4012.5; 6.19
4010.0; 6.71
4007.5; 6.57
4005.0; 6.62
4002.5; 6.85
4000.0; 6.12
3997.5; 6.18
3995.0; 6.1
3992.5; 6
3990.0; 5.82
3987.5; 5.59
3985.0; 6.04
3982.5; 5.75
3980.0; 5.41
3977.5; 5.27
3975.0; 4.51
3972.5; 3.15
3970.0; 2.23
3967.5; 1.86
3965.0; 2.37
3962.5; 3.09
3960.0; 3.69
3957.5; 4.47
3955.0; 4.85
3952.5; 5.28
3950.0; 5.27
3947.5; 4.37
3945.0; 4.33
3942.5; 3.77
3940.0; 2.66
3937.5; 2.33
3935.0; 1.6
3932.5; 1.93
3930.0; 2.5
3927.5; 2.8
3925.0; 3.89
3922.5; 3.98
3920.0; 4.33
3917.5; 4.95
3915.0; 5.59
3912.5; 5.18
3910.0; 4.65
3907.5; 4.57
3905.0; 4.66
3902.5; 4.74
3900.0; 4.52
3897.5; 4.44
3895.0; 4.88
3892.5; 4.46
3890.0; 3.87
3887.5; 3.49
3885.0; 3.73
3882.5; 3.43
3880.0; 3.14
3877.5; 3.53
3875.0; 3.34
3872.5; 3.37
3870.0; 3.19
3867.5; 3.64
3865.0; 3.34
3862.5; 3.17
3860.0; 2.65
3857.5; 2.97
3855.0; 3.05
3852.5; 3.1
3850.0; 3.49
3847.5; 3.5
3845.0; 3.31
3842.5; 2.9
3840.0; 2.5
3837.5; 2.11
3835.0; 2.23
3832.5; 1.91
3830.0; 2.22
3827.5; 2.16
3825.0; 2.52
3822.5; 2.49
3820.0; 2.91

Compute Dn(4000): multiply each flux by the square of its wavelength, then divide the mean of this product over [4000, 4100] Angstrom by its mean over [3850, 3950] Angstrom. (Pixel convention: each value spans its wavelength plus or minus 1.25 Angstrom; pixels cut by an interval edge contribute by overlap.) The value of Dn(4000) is 1.9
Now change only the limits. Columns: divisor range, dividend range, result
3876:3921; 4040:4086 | 1.63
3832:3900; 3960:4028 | 1.79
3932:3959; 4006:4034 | 1.86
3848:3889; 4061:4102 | 2.21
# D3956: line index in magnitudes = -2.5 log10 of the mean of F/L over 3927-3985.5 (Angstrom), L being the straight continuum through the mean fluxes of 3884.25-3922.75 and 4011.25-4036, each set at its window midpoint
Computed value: 0.43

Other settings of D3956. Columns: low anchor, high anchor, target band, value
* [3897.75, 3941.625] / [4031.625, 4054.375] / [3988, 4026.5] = -0.16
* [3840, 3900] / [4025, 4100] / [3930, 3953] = 0.34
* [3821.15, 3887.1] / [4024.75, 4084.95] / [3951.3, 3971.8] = 0.36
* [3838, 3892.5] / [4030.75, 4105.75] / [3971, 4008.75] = -0.09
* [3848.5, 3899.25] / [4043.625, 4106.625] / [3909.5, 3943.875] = 0.19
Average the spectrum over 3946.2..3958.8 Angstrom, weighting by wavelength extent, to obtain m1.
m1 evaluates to 4.84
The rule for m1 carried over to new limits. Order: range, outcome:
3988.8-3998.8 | 6.03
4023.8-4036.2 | 6.46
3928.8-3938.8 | 2.09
